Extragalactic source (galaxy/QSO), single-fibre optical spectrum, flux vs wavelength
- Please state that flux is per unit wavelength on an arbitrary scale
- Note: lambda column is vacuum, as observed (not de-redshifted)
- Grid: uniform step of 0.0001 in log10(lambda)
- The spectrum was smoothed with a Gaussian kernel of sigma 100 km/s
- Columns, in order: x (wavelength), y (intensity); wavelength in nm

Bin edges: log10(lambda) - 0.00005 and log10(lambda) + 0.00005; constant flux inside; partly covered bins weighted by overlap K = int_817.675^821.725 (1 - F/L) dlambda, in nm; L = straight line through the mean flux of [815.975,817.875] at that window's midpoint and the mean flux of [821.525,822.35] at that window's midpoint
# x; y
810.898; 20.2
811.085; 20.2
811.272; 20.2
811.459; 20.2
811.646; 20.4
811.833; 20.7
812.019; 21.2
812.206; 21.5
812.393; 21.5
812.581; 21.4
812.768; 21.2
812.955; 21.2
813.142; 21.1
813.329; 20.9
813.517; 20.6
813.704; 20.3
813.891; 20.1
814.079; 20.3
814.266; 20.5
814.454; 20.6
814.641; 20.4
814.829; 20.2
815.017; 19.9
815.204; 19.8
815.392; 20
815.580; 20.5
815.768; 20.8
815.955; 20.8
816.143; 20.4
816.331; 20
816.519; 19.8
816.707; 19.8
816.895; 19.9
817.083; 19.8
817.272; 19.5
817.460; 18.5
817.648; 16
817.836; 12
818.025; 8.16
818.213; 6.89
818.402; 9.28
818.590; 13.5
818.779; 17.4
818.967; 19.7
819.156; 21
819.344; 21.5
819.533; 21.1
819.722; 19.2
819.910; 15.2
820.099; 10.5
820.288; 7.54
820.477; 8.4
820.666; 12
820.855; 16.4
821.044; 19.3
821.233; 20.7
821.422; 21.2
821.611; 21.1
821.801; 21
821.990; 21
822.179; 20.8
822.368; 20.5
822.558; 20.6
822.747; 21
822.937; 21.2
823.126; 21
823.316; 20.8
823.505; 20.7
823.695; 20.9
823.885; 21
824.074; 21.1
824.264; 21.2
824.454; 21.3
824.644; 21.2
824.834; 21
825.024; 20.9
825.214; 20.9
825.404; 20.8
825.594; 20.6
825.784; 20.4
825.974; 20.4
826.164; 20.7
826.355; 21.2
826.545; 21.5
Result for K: 0.94 nm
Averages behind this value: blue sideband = 18.8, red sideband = 20.9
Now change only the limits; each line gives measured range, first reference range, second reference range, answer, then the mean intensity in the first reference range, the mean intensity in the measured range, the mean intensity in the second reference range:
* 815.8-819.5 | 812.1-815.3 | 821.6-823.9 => 0.64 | 20.7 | 17.2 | 20.9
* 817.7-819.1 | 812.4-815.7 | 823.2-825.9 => 0.54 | 20.6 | 12.8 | 20.9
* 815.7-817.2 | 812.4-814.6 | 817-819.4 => -0.23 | 20.8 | 20.1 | 15.5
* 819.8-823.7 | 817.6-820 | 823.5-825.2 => 0.09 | 15.5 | 18.1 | 21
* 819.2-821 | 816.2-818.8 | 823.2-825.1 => 0.28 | 15.8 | 15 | 21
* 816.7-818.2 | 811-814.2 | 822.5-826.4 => 0.35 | 20.8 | 16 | 20.9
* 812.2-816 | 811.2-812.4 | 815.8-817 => -0.03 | 20.8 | 20.6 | 20.2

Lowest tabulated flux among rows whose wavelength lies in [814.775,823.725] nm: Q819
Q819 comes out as 6.89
